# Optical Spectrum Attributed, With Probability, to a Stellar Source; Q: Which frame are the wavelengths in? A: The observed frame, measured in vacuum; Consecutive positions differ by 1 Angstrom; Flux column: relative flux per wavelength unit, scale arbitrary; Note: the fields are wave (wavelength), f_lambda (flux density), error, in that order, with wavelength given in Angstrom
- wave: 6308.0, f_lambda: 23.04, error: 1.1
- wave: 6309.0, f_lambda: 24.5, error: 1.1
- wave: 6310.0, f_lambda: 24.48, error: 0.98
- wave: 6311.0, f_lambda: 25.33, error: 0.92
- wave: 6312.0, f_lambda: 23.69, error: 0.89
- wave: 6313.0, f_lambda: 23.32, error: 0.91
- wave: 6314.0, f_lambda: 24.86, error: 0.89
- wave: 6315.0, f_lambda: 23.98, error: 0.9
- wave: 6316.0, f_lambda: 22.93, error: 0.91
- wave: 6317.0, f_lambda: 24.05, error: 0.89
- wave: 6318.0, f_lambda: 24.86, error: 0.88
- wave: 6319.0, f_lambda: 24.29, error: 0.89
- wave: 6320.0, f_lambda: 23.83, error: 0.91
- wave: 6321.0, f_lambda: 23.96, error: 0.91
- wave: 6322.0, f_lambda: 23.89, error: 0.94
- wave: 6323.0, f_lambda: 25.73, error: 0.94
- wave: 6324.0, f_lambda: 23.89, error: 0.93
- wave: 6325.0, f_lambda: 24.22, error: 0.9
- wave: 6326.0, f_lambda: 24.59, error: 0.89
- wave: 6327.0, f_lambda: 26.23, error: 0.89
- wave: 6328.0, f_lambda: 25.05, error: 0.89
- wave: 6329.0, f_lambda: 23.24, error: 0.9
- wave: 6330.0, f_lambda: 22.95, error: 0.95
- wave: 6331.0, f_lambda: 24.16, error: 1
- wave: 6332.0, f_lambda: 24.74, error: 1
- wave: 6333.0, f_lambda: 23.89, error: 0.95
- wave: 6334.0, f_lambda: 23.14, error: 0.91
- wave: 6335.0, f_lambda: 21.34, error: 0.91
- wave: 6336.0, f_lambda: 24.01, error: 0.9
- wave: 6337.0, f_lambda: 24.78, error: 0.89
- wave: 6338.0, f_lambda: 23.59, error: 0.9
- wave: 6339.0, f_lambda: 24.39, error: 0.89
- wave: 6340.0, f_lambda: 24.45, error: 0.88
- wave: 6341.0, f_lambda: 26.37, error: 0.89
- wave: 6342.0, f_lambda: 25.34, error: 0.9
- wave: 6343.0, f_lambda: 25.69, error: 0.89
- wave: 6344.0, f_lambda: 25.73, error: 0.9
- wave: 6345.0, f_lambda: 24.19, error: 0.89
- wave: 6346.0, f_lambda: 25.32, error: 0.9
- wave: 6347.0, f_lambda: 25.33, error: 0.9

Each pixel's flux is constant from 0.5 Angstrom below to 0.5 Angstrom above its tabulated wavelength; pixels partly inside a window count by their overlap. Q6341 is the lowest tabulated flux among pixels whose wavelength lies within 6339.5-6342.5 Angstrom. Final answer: 24.45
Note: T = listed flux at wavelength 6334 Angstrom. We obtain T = 23.14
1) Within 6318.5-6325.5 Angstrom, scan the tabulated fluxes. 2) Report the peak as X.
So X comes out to 25.73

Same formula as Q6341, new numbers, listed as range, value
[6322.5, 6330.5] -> 22.95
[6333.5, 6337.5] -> 21.34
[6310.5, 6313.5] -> 23.32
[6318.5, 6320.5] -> 23.83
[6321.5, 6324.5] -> 23.89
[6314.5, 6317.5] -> 22.93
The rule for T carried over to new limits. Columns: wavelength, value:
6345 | 24.19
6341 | 26.37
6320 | 23.83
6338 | 23.59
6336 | 24.01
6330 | 22.95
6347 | 25.33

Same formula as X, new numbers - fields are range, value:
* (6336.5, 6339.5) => 24.78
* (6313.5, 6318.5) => 24.86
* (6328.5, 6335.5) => 24.74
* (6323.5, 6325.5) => 24.22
